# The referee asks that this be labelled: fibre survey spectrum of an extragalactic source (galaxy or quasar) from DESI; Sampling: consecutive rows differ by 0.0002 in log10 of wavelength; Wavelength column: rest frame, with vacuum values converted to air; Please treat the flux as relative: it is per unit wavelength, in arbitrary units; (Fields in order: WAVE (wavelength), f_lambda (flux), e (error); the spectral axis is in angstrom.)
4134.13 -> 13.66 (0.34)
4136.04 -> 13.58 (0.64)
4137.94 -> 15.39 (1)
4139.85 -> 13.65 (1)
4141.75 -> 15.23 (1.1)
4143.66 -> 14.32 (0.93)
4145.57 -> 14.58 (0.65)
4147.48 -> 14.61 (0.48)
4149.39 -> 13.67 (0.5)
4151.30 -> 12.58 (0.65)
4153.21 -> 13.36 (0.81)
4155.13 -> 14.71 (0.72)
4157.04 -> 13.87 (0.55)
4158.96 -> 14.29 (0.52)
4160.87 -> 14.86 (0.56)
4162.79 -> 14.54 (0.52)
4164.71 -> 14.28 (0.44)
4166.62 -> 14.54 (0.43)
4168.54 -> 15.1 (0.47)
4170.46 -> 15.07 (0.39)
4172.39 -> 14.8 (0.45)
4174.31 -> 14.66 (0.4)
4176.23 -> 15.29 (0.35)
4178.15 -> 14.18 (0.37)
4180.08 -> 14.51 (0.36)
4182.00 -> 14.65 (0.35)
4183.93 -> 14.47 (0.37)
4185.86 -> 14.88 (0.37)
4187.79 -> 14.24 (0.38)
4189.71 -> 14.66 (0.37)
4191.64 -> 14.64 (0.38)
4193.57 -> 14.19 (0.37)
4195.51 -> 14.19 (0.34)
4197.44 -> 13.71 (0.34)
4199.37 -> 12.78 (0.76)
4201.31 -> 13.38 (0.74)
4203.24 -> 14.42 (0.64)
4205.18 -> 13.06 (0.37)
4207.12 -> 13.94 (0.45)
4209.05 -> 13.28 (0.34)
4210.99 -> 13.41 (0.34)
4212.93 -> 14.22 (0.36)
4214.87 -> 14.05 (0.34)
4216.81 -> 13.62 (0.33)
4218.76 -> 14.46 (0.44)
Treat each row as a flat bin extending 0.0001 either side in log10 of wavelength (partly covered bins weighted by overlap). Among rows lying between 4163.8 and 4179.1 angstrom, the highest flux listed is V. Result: 15.29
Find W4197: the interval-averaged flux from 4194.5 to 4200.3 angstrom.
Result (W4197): 13.6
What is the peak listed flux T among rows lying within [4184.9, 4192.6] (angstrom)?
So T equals 14.88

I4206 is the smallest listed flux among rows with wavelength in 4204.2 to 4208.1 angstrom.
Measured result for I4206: 13.06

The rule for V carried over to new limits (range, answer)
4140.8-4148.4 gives 15.23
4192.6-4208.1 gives 14.42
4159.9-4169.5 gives 15.1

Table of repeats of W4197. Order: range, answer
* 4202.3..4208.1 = 13.8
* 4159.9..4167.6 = 14.6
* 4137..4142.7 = 14.8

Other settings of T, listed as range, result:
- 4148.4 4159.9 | 14.71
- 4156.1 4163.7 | 14.86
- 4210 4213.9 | 14.22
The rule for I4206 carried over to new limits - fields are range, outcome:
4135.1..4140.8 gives 13.58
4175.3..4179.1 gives 14.18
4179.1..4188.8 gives 14.24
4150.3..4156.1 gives 12.58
